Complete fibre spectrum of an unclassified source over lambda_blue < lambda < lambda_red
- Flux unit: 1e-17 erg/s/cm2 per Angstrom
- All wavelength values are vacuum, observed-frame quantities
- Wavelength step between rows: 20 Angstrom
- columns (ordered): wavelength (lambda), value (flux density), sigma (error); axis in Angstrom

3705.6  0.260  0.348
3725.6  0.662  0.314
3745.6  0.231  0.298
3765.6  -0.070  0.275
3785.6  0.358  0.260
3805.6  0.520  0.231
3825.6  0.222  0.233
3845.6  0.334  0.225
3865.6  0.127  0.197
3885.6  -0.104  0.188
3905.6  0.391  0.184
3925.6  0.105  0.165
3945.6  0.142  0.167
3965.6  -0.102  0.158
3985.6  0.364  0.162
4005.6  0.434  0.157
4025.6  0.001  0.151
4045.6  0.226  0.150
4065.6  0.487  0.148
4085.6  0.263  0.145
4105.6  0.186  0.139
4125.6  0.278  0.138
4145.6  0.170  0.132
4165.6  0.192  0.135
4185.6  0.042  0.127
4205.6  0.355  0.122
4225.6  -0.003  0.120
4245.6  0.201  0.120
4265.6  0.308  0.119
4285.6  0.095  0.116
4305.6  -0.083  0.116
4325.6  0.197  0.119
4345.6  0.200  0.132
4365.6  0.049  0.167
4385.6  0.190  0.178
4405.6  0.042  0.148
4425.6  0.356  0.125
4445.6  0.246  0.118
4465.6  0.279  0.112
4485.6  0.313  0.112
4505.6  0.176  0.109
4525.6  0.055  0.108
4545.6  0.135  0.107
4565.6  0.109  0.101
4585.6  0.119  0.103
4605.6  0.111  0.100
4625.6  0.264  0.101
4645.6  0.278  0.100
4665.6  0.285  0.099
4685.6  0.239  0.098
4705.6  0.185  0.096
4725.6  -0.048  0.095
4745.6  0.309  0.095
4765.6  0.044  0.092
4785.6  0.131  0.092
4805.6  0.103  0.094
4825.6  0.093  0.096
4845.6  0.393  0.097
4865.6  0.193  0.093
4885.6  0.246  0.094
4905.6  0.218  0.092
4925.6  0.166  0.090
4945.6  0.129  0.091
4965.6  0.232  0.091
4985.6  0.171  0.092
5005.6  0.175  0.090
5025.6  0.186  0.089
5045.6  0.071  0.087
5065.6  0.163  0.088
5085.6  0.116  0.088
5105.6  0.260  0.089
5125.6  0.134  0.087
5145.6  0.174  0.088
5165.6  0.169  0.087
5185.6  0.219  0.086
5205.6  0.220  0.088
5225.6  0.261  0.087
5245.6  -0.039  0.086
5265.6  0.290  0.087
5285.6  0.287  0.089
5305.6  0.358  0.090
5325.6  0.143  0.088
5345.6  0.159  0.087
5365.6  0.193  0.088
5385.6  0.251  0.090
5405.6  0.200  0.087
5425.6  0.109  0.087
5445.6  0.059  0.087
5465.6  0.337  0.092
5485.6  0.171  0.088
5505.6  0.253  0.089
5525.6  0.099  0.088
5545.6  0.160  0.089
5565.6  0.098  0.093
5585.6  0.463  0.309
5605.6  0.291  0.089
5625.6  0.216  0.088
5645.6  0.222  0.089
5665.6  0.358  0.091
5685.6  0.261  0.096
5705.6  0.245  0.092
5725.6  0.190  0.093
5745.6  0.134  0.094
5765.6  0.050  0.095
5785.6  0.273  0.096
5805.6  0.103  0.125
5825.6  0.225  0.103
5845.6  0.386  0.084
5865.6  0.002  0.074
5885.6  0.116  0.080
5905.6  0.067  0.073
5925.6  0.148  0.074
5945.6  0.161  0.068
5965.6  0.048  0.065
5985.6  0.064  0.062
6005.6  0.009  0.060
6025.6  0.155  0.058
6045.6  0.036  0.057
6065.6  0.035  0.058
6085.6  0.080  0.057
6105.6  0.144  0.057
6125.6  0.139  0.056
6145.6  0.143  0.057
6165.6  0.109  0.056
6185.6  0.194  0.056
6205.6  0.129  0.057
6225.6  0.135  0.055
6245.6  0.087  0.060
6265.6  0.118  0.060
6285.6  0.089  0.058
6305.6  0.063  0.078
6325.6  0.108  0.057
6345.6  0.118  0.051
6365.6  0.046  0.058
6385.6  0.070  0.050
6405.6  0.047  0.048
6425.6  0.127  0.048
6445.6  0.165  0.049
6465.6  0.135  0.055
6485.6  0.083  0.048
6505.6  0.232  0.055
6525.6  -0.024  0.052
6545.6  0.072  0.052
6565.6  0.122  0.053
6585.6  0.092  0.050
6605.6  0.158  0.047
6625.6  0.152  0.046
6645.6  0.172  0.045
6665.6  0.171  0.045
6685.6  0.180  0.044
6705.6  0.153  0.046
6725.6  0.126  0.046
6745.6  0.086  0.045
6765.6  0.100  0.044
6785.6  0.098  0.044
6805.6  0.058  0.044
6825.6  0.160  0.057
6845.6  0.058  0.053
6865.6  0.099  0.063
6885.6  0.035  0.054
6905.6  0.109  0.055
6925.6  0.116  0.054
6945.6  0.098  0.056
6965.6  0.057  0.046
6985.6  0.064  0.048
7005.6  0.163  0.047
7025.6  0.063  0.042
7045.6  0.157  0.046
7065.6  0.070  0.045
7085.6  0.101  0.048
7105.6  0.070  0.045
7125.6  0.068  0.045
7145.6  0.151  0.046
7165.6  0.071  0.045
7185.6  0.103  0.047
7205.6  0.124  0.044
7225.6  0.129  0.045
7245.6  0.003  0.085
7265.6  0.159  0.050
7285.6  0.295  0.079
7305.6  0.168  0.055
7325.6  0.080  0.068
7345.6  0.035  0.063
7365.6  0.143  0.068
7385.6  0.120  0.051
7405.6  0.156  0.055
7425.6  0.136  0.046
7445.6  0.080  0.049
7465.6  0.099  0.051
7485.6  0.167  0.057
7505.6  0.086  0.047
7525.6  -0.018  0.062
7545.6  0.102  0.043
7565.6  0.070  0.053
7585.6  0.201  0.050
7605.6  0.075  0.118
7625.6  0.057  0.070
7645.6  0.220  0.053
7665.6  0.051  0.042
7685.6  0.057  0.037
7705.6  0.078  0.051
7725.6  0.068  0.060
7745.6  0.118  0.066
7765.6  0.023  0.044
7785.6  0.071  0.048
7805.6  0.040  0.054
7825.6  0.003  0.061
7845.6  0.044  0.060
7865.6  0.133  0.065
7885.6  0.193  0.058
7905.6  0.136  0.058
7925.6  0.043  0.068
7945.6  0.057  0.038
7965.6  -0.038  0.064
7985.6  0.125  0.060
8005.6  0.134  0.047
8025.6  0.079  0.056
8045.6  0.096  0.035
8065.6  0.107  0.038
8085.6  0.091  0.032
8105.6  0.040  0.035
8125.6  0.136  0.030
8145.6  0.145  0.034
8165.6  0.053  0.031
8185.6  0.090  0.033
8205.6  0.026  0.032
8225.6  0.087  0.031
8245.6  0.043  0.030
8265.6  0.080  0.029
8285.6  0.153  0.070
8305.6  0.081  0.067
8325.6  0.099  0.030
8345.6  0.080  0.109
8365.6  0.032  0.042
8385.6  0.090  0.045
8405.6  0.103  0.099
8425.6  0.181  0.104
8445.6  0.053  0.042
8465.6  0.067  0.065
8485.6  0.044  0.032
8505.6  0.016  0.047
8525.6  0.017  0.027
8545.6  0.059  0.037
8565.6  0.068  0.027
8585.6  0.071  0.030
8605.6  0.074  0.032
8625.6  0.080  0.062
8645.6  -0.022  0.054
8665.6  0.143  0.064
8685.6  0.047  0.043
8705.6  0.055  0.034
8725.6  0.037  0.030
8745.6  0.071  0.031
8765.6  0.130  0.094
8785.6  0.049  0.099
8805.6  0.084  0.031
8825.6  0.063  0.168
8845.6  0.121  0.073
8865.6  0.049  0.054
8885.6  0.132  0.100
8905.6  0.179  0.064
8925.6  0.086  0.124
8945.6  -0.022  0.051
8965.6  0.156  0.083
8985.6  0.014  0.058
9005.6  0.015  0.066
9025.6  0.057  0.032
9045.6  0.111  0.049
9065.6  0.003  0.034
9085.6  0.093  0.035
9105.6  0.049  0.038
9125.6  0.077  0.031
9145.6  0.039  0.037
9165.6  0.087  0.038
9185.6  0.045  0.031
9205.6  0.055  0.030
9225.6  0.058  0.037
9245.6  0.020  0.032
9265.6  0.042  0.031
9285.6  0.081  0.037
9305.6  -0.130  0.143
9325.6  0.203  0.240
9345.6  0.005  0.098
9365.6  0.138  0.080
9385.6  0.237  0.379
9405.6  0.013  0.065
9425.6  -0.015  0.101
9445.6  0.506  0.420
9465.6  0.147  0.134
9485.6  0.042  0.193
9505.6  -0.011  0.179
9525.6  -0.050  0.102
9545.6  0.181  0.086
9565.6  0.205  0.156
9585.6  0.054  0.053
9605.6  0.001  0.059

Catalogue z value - 0.129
